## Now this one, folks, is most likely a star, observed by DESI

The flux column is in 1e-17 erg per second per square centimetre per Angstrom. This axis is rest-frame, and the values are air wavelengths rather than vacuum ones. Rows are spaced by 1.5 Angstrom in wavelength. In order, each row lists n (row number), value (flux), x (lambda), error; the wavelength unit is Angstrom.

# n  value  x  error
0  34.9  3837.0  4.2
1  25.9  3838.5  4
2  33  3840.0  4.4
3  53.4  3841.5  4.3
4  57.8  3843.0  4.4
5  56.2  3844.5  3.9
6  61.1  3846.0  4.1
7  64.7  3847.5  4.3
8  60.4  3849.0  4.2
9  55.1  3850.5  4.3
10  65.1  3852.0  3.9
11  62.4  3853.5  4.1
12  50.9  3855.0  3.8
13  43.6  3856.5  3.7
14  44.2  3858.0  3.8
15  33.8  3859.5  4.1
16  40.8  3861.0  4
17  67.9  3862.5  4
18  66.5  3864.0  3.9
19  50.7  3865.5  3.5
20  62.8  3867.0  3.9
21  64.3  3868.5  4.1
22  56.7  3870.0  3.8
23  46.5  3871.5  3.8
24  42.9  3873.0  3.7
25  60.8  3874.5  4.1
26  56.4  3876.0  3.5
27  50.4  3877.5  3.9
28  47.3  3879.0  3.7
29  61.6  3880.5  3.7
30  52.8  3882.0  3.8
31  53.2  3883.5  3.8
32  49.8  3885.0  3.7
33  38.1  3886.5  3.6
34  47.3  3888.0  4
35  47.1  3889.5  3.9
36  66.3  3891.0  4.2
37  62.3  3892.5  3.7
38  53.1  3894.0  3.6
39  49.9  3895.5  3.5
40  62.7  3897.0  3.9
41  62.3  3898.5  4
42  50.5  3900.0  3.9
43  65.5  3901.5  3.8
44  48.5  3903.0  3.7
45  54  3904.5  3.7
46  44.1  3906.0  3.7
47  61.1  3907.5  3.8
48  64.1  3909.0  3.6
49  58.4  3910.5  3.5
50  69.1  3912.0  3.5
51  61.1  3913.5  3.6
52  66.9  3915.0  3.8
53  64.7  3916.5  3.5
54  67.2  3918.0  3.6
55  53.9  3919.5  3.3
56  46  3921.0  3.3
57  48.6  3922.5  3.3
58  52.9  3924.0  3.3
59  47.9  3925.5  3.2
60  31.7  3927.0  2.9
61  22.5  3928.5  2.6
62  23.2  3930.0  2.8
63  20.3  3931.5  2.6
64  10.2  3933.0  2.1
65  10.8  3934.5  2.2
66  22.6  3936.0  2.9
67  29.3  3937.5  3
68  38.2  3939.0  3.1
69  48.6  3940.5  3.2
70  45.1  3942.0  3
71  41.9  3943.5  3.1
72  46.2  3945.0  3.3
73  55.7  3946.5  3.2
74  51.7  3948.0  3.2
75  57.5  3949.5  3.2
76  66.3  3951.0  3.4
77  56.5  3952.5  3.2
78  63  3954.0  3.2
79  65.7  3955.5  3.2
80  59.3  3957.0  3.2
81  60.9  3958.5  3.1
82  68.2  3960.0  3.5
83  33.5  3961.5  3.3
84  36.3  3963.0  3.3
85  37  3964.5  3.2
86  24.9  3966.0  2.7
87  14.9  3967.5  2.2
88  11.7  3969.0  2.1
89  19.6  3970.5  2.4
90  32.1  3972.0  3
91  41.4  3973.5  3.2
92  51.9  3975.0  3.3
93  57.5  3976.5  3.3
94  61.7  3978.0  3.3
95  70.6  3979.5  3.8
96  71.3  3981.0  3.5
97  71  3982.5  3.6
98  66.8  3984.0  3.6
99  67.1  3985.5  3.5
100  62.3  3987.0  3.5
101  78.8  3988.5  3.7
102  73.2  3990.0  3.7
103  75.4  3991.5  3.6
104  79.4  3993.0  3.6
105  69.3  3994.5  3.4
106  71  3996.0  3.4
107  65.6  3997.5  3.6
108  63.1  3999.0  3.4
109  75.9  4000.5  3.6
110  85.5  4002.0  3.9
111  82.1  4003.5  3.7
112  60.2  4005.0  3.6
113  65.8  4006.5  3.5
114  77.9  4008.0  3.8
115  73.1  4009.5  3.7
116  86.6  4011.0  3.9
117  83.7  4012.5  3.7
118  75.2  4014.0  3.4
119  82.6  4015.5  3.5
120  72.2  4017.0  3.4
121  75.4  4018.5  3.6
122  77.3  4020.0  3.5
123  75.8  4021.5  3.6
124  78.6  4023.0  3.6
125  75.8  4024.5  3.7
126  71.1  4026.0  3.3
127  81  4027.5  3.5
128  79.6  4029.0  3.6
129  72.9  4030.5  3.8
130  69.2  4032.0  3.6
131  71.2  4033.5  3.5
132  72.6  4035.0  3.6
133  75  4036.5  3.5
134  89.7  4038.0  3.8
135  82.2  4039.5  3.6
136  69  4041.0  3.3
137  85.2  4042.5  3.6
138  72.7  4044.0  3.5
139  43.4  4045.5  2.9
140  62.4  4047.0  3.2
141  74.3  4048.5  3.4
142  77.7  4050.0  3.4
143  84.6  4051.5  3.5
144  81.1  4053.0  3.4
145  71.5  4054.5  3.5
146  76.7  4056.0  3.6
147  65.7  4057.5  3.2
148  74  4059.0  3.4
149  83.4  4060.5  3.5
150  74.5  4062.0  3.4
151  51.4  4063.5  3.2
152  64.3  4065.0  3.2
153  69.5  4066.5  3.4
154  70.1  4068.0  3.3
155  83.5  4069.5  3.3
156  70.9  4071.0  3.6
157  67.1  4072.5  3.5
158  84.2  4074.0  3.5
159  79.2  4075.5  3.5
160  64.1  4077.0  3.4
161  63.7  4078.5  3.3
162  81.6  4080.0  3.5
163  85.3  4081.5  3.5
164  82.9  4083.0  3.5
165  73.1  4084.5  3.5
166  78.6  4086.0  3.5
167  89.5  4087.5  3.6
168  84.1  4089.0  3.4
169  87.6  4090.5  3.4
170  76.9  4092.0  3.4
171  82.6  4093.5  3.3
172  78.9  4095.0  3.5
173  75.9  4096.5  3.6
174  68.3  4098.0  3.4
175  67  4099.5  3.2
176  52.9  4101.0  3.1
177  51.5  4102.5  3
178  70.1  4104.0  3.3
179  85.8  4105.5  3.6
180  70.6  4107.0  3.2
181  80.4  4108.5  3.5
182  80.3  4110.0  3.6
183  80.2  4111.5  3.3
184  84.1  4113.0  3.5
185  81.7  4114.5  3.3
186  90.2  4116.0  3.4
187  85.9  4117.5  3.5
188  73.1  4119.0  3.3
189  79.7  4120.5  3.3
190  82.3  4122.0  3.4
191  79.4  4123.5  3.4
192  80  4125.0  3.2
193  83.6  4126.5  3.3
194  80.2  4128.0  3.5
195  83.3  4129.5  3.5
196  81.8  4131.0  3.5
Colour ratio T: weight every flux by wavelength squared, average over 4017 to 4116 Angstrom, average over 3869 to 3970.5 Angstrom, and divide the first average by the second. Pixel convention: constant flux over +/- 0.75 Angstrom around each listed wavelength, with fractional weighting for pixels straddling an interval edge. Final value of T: 1.67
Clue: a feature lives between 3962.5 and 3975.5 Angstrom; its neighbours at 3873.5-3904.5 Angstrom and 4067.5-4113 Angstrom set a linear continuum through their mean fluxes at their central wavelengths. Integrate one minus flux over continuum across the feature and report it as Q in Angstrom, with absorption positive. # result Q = 6.9 Angstrom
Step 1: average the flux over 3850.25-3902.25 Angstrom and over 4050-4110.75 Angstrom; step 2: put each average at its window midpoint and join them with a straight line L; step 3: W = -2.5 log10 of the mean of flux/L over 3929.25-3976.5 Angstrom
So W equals 0.46 mag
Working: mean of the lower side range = 54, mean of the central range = 40.4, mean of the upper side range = 74.6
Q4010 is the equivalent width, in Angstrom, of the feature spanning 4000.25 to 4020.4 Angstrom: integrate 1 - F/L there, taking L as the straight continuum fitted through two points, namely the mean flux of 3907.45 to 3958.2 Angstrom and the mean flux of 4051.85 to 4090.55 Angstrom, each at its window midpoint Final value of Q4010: -4.3 Angstrom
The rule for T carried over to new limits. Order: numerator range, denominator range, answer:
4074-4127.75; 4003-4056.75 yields 1.07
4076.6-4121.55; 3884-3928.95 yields 1.57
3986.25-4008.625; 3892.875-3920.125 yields 1.29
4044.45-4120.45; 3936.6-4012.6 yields 1.37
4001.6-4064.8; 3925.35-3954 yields 2.02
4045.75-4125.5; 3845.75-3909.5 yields 1.54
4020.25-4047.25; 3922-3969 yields 1.88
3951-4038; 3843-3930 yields 1.27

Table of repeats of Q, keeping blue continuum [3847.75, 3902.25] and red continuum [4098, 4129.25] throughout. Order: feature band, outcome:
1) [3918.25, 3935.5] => 7.23 Angstrom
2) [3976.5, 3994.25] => -1.46 Angstrom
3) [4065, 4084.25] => -0.40 Angstrom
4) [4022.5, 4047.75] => -1.52 Angstrom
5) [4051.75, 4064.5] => -0.18 Angstrom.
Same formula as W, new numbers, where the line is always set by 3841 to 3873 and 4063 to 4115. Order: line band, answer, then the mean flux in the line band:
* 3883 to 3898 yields 0.10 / 53.1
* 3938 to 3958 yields 0.18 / 53.3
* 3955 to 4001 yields 0.18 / 55.9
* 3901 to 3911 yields 0.06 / 56.3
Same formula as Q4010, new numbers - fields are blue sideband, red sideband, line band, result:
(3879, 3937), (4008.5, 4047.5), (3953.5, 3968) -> 3.29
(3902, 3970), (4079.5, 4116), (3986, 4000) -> -3.46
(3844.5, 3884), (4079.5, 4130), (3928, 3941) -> 7.81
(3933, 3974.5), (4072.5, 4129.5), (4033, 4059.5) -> -3.99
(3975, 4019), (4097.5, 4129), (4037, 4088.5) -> 0.20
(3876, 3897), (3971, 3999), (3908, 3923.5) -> -1.03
